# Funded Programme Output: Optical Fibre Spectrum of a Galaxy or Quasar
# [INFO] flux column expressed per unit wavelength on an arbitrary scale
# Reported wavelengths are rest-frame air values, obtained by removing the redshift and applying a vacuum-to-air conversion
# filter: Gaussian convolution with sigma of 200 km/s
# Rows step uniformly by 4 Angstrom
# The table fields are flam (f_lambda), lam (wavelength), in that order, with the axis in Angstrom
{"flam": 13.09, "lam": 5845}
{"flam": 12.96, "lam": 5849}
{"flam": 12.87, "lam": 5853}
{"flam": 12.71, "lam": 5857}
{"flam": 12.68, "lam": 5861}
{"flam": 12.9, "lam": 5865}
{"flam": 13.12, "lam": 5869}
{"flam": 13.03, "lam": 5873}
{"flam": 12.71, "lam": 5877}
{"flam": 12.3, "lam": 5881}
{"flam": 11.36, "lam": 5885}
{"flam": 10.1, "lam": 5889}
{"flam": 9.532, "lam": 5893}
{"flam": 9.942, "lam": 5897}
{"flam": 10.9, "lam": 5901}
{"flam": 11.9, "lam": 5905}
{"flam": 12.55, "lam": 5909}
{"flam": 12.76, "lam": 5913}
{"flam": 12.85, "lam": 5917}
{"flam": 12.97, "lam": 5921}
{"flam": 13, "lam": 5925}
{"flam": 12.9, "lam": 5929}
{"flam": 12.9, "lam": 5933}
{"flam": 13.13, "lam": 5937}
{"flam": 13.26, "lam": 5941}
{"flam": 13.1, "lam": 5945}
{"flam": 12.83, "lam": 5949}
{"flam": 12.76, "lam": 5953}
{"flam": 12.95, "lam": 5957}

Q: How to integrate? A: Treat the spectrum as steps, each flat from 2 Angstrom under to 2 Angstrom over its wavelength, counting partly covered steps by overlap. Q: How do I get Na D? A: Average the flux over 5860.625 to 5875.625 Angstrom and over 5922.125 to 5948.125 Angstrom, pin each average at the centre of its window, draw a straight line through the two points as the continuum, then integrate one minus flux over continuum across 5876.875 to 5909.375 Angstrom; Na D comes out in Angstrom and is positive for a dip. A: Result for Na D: 4.7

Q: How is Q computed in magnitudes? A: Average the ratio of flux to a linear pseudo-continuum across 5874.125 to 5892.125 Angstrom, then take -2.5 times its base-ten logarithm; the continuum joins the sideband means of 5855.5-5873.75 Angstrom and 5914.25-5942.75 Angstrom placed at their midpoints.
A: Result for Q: 0.12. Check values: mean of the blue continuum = 12.9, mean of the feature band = 11.6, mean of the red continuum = 13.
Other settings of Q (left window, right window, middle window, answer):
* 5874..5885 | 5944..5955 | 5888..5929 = 0.07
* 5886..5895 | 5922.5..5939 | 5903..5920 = -0.09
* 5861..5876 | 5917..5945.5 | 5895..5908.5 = 0.17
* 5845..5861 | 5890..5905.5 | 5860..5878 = -0.08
